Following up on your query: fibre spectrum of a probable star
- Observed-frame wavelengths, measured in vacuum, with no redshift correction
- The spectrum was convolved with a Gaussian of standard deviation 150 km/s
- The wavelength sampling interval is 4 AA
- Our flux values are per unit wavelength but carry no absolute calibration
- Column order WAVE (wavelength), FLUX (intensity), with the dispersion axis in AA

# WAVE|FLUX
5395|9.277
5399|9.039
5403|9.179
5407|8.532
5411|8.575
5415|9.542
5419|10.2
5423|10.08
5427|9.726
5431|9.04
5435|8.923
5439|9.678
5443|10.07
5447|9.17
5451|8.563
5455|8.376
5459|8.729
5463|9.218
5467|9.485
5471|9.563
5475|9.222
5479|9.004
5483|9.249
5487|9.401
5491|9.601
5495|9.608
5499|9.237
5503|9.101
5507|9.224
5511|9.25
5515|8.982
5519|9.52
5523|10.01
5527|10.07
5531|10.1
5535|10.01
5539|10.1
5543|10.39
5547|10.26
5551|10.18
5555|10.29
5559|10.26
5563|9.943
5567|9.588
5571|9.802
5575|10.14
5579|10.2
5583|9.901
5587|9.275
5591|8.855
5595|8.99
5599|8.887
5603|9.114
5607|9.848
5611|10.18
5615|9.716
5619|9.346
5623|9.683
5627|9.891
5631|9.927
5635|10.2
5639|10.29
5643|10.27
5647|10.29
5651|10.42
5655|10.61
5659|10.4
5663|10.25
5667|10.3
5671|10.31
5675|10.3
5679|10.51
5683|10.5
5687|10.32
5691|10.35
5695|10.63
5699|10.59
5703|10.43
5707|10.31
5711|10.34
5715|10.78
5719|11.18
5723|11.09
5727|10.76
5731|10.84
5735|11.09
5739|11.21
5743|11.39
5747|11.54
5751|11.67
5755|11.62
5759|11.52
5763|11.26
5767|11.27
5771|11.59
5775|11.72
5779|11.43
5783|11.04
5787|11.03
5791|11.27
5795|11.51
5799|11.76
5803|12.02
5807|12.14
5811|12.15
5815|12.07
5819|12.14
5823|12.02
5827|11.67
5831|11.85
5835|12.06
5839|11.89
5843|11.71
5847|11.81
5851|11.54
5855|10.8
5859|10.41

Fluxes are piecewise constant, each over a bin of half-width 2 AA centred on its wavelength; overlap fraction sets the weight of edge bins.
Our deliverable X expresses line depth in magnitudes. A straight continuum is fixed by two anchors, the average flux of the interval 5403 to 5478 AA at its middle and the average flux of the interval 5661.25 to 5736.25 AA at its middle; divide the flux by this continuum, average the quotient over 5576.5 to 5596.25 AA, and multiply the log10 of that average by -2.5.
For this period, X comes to 0.06 mag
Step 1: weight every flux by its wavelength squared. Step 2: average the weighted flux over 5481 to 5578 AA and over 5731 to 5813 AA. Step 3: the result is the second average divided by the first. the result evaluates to 1.3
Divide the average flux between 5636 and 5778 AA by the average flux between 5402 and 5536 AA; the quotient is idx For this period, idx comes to 1.2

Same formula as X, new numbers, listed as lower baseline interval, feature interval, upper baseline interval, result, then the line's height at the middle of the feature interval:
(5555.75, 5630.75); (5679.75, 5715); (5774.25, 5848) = 0.021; 10.7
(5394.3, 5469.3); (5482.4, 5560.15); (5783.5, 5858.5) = 0.007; 9.8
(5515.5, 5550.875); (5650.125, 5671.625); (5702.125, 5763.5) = 0.032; 10.7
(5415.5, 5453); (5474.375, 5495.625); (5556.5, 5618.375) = 0.024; 9.55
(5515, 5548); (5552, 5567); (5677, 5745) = 0.001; 10.1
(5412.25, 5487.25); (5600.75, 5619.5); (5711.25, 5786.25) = 0.076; 10.4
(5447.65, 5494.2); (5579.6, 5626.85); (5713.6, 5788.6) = 0.074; 10.1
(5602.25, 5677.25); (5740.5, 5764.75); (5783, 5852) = -0.032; 11.2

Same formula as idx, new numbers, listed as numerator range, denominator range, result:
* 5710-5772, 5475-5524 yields 1.20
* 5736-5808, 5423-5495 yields 1.24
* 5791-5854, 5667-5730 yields 1.12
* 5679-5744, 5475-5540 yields 1.13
